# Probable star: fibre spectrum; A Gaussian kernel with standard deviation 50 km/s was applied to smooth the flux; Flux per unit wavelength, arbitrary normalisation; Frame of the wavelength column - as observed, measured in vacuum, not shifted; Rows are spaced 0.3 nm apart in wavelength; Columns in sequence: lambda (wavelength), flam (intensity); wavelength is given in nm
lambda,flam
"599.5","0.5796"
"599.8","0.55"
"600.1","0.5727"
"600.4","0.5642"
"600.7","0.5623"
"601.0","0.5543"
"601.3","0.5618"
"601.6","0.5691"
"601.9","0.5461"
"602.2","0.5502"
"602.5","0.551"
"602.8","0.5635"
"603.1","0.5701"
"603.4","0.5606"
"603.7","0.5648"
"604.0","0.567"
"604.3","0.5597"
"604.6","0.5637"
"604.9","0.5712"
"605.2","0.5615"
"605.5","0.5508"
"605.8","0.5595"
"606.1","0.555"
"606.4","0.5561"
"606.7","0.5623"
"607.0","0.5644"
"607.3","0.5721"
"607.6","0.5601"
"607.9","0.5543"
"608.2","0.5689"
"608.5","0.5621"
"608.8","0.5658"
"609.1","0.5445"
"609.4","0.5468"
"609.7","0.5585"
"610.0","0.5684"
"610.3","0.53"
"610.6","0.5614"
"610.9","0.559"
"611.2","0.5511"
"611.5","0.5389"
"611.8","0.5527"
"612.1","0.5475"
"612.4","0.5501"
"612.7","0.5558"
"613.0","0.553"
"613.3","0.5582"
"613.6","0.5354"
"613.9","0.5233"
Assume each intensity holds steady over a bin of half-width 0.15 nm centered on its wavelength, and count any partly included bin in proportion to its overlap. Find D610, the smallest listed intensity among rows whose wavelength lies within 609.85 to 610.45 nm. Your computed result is 0.53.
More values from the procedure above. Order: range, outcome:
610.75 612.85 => 0.5389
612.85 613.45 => 0.553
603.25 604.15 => 0.5606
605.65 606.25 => 0.555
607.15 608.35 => 0.5543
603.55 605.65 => 0.5508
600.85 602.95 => 0.5461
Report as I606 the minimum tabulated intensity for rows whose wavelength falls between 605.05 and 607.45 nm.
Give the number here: 0.5508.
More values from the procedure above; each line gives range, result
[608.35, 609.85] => 0.5445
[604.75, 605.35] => 0.5615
